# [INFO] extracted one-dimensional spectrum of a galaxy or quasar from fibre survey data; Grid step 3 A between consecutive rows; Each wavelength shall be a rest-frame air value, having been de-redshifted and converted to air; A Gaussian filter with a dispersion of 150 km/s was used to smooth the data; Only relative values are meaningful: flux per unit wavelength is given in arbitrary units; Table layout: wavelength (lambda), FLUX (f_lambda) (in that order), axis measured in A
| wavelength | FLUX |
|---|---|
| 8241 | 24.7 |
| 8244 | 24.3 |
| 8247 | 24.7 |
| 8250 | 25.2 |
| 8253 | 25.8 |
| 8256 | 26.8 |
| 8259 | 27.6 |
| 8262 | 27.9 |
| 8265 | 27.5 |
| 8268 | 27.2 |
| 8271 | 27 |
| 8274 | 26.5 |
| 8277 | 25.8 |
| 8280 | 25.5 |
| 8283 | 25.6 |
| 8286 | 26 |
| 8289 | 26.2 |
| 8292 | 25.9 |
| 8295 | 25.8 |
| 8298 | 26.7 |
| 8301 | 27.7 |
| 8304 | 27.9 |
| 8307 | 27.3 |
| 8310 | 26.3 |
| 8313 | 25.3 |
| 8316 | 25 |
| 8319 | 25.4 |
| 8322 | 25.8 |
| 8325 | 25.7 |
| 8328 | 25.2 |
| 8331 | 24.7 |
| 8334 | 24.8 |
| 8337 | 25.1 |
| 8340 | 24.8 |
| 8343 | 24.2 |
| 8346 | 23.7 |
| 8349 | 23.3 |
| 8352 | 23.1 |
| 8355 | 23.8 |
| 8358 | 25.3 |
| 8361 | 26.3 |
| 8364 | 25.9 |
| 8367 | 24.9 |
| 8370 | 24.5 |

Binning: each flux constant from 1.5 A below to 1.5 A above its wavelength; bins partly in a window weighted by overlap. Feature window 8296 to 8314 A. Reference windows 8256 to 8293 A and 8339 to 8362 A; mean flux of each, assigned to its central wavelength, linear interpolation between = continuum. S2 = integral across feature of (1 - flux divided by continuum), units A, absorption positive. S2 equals -0.9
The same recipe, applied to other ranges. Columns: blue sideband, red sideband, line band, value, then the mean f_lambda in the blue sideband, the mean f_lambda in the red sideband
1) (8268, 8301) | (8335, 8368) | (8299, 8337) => -0.74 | 26.2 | 24.6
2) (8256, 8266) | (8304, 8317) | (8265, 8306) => 0.60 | 27.5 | 26.2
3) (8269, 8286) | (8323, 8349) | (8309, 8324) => -0.22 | 26.1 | 24.7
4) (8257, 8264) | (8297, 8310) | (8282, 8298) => 0.83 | 27.7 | 27.3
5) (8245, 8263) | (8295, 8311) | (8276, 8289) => 0.46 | 26.2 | 27.1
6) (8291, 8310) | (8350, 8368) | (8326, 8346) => 0.70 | 26.9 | 24.8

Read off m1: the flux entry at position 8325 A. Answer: 25.7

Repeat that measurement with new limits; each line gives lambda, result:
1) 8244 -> 24.3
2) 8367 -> 24.9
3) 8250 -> 25.2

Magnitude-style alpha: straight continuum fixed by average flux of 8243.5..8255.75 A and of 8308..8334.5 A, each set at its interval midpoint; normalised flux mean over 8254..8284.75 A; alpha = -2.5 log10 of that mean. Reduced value -0.06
